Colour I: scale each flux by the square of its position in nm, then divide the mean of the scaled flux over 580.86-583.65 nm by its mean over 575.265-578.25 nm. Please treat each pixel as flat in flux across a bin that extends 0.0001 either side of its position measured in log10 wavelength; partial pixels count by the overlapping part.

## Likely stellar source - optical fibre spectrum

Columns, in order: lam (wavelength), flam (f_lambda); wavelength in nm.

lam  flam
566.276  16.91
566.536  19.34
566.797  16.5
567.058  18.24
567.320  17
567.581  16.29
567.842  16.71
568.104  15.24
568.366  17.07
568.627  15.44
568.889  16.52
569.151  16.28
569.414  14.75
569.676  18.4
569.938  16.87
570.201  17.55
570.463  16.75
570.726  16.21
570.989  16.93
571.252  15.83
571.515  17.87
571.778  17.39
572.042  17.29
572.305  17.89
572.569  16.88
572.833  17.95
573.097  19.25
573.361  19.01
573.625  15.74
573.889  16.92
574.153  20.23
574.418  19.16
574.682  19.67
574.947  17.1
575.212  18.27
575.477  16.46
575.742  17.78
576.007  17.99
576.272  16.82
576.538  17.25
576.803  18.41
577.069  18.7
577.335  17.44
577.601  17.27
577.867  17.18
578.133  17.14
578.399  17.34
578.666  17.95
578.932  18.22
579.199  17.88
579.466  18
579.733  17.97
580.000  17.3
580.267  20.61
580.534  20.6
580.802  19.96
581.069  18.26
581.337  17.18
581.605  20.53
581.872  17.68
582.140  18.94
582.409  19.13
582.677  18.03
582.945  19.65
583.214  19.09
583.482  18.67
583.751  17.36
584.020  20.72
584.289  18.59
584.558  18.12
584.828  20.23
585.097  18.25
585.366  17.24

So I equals 1.1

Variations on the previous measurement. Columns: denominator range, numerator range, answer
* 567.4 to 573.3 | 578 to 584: 1.14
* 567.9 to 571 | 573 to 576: 1.12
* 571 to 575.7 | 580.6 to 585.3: 1.09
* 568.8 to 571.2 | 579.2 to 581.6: 1.17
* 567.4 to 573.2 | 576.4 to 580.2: 1.08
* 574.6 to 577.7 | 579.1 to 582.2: 1.07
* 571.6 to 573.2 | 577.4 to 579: 1.01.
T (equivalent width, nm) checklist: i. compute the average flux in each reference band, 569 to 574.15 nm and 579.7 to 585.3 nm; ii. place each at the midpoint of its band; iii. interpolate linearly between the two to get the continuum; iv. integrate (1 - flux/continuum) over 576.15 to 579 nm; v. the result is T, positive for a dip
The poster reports 0.085 nm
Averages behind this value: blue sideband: 17.2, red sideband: 18.9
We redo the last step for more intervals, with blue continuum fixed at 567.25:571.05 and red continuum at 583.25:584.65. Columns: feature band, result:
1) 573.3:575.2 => -0.10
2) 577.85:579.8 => 0.03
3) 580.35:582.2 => -0.07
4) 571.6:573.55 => -0.10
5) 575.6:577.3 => -0.02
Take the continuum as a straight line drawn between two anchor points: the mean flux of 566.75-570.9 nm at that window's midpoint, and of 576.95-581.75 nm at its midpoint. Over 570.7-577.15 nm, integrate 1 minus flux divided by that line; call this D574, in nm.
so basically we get -0.11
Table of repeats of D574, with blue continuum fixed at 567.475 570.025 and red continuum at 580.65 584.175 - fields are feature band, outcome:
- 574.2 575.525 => -0.068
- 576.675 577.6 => -0.008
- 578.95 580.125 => 0.032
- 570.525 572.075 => -0.006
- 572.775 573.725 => -0.049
